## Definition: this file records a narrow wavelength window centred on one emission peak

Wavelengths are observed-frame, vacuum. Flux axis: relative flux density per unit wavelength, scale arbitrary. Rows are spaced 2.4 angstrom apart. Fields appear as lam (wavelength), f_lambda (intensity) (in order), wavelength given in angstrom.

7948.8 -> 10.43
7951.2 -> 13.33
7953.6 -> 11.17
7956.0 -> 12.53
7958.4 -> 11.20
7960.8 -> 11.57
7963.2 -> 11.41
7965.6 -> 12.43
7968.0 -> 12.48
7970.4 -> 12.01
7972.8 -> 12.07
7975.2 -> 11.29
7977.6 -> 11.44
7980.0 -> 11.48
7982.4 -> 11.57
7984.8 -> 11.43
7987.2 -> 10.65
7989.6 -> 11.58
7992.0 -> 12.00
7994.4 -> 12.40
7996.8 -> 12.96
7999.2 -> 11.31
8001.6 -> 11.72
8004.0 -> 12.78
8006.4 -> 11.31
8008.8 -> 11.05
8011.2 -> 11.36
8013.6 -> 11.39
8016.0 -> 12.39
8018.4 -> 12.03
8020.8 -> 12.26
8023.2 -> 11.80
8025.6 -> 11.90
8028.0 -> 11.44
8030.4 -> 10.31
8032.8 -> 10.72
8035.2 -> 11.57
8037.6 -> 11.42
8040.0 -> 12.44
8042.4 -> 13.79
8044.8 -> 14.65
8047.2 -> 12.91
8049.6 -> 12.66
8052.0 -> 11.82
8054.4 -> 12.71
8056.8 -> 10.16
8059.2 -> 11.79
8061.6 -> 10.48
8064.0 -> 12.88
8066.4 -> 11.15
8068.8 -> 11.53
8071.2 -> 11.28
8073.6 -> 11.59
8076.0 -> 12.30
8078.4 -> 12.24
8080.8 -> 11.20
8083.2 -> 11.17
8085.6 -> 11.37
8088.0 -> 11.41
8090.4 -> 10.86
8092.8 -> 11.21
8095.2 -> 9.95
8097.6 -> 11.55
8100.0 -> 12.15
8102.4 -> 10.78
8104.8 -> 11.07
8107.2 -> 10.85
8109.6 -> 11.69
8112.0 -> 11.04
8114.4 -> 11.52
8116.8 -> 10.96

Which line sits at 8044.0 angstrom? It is [N II] 6583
